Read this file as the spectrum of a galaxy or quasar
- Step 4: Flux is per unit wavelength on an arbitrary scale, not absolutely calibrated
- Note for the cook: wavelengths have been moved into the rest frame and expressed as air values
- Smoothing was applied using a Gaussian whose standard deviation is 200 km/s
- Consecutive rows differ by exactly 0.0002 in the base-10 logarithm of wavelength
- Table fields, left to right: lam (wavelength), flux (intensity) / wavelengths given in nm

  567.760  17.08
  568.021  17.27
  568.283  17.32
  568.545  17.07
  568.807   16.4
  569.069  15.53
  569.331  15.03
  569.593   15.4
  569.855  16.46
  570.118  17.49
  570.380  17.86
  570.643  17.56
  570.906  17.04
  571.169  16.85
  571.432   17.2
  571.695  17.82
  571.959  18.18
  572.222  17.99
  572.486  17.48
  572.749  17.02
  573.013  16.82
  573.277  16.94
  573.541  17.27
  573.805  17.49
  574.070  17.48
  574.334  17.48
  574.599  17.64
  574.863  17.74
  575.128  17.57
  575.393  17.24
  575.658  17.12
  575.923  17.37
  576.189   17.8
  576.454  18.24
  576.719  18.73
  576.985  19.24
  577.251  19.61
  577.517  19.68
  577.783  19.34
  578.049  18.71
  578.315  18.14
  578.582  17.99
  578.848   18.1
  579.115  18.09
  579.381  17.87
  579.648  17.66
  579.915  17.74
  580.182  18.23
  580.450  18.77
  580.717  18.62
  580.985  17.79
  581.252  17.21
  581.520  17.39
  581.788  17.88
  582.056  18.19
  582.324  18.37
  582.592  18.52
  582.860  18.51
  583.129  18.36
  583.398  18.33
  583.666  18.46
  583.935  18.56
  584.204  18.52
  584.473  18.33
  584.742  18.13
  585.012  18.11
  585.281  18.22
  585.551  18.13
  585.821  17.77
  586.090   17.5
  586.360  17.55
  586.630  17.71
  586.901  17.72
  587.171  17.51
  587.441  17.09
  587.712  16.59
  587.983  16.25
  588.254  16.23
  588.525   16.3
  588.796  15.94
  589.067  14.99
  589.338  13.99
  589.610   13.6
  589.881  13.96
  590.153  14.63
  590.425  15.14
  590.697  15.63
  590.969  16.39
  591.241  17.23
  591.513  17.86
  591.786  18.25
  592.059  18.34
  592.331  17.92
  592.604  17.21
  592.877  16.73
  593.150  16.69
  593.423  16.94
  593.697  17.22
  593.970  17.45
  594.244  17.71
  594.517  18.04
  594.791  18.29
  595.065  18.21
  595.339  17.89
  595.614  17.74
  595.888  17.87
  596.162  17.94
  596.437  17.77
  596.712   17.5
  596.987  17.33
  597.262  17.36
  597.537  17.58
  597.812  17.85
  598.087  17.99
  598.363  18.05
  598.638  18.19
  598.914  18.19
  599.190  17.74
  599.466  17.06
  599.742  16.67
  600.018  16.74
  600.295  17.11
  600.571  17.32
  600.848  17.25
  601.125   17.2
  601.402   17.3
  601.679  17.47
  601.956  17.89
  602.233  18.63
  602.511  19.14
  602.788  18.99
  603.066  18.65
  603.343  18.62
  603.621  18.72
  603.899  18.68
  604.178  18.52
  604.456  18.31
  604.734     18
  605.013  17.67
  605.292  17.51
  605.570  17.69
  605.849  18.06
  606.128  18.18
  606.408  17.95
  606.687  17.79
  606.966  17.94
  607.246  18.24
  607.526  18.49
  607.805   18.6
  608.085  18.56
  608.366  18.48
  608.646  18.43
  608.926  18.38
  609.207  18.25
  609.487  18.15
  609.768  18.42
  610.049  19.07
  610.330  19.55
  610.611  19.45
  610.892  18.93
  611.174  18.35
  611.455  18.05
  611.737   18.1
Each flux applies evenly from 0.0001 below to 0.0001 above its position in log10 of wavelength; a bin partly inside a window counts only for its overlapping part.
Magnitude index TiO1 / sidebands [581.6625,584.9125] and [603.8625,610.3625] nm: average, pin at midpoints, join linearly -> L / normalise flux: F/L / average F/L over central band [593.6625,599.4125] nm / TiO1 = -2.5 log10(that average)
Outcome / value 0.03 mag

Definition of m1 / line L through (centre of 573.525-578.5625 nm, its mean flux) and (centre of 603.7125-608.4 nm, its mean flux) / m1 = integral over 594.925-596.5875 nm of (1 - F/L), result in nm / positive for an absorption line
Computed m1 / 0.02 nm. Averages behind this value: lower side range 18.1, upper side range 18.2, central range 17.9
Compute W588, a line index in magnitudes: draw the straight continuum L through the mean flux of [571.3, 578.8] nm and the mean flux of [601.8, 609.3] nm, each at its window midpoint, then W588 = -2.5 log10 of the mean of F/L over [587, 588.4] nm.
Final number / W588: 0.082 mag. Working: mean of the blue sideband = 17.9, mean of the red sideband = 18.3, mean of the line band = 16.8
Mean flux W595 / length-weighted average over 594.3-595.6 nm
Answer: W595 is 18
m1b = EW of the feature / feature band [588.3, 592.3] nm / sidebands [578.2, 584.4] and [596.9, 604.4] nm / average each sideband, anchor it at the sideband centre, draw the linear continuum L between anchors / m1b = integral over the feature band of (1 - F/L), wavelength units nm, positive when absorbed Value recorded 0.461 nm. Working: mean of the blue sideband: 18.1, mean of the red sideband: 17.9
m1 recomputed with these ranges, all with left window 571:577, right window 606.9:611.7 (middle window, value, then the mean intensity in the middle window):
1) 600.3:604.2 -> 0.05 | 18.1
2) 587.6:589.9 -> 0.33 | 15.4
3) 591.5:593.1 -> 0.04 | 17.6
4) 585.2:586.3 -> 0.00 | 17.9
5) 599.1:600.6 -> 0.10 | 17.1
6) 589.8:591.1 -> 0.20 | 15.2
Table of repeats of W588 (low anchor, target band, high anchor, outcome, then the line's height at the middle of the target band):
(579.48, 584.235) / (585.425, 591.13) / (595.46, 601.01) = 0.11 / 17.9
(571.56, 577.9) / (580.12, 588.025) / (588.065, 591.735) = -0.09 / 16.5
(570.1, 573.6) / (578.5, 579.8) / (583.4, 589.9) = -0.04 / 17.2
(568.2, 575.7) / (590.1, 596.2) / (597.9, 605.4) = 0.02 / 17.7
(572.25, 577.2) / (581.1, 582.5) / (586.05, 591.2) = -0.06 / 16.8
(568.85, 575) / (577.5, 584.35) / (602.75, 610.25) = -0.05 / 17.4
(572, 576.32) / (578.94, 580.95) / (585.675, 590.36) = -0.08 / 16.9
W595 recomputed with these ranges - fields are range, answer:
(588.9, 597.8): 16.9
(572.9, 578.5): 18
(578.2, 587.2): 18.1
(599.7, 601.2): 17.1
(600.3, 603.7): 18.1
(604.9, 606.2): 17.8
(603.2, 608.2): 18.2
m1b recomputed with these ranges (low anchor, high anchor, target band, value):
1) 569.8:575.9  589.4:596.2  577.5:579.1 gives -0.12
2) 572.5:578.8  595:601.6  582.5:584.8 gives -0.08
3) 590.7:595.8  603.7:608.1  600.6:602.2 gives 0.04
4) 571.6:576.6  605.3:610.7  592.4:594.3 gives 0.09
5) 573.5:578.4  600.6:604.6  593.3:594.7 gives 0.05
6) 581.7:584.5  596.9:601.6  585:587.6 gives 0.07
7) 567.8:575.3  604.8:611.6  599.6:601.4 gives 0.10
